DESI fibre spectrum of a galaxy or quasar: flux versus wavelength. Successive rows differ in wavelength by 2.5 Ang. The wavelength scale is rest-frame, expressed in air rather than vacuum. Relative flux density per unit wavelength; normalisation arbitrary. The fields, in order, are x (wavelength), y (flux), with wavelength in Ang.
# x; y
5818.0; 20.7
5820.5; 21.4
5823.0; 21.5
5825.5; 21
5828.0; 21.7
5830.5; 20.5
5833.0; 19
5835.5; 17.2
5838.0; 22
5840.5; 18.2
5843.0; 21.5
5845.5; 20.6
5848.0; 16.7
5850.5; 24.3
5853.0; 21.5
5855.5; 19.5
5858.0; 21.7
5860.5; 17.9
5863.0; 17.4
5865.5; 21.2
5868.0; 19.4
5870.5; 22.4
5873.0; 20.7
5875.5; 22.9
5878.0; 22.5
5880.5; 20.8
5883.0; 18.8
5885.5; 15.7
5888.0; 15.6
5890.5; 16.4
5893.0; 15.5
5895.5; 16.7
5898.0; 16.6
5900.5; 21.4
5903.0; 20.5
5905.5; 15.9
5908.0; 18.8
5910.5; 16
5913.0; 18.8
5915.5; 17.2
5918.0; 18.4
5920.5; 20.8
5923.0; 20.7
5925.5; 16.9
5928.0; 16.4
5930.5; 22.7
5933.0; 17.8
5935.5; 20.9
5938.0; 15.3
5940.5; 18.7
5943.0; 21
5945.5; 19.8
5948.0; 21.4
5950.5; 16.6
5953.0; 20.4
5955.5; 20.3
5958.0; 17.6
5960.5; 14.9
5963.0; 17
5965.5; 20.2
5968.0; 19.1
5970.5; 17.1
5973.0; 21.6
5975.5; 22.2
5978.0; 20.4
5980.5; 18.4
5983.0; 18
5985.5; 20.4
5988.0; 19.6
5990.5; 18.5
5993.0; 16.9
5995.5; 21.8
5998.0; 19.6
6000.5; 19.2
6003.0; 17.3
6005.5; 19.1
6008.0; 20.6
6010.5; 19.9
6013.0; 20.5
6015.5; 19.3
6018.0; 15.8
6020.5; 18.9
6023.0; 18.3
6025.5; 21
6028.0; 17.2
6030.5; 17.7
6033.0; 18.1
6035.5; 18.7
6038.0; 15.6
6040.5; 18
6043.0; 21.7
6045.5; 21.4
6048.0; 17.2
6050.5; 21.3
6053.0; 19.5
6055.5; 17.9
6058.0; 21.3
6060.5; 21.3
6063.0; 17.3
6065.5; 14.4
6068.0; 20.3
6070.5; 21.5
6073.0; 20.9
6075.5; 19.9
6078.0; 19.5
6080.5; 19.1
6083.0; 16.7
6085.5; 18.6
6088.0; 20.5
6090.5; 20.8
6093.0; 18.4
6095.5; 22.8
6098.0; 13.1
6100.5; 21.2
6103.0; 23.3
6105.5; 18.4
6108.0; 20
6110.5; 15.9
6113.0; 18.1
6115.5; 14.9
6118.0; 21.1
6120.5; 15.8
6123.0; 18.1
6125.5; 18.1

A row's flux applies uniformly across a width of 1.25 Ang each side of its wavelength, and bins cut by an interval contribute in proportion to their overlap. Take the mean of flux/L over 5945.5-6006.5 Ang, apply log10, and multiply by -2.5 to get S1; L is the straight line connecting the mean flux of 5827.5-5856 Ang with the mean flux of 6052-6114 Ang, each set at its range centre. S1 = 0.03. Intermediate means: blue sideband 20.2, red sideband 19.2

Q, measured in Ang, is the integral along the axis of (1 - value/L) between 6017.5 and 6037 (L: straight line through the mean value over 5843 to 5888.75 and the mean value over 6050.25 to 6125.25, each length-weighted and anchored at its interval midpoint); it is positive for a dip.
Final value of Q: 1.04 Ang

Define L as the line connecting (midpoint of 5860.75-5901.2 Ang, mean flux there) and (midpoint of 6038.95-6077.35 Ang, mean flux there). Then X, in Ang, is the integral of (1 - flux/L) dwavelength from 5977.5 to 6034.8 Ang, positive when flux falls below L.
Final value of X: 1.2 Ang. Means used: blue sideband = 18.9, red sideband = 19.6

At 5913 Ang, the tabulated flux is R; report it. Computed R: 18.8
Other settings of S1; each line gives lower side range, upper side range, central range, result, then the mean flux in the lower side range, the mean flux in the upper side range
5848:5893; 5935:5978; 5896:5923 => 0.05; 19.7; 19.1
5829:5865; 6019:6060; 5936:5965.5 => 0.05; 19.9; 19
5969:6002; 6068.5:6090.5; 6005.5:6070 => 0.04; 19.5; 19.7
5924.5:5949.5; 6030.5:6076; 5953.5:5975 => 0.03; 19.1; 19.2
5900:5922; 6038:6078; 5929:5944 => -0.03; 18.6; 19.5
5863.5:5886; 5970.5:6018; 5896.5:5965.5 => 0.08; 20.5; 19.5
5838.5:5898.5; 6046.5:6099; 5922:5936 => 0.01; 19.4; 19.2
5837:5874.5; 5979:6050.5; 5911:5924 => 0.05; 20.3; 18.9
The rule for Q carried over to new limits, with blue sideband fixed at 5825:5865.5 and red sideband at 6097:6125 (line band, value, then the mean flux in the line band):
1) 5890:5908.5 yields 1.83 Ang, 17.7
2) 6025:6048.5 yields 0.12 Ang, 18.6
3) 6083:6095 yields -0.72 Ang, 19.5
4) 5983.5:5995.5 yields -0.03 Ang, 19.1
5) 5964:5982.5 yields -0.55 Ang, 19.7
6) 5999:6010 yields -0.10 Ang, 19.1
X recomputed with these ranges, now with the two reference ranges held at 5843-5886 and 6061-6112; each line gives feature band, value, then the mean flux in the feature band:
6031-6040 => 0.9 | 17.5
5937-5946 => 0.6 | 18.7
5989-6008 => 0.6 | 19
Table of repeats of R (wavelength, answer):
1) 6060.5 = 21.3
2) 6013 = 20.5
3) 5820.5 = 21.4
